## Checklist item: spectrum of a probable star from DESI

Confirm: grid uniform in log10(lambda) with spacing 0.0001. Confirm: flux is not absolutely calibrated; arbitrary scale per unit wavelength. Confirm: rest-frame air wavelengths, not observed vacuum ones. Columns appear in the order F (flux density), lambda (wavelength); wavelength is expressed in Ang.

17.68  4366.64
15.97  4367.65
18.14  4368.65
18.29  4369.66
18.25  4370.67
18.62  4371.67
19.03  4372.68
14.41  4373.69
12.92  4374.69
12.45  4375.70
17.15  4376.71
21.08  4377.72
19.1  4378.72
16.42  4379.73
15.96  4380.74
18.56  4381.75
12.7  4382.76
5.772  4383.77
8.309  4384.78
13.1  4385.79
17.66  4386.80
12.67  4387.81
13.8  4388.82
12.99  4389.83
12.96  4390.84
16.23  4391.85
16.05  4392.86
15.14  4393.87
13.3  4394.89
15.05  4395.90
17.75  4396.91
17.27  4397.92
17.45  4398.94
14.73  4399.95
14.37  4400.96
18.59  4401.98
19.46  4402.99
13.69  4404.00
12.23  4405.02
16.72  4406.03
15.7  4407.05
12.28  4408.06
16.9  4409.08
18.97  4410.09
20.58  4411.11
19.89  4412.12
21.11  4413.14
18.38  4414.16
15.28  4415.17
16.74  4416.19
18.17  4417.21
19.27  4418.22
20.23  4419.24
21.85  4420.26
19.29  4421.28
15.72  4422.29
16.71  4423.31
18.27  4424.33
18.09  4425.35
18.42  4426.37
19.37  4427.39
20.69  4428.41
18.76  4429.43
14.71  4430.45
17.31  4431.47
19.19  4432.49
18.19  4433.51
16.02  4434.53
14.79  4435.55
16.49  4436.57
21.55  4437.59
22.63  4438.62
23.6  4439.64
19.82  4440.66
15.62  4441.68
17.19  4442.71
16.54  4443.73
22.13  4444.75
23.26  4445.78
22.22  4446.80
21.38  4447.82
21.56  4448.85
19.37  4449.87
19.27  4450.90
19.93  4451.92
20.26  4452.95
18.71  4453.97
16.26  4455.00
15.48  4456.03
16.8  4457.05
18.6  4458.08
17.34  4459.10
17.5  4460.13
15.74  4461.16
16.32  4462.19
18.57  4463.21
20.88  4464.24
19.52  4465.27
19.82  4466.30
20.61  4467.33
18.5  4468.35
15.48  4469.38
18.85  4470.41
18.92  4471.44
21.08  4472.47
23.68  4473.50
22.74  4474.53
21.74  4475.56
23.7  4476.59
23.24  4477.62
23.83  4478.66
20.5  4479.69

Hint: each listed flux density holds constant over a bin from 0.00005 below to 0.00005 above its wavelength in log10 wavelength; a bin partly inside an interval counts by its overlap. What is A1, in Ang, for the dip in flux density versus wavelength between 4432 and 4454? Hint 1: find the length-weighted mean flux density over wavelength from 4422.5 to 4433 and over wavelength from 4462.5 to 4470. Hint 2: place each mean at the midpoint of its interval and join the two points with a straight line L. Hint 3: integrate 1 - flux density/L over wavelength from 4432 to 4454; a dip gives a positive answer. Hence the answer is -1.32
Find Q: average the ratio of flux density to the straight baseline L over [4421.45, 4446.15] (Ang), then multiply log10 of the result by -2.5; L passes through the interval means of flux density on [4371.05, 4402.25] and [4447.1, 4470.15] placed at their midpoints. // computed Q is -0.07 mag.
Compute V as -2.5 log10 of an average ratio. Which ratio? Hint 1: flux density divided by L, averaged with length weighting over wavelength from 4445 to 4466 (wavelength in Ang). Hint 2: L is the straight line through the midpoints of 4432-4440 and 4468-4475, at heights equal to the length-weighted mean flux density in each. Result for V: 0.027 mag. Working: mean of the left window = 19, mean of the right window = 19.9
